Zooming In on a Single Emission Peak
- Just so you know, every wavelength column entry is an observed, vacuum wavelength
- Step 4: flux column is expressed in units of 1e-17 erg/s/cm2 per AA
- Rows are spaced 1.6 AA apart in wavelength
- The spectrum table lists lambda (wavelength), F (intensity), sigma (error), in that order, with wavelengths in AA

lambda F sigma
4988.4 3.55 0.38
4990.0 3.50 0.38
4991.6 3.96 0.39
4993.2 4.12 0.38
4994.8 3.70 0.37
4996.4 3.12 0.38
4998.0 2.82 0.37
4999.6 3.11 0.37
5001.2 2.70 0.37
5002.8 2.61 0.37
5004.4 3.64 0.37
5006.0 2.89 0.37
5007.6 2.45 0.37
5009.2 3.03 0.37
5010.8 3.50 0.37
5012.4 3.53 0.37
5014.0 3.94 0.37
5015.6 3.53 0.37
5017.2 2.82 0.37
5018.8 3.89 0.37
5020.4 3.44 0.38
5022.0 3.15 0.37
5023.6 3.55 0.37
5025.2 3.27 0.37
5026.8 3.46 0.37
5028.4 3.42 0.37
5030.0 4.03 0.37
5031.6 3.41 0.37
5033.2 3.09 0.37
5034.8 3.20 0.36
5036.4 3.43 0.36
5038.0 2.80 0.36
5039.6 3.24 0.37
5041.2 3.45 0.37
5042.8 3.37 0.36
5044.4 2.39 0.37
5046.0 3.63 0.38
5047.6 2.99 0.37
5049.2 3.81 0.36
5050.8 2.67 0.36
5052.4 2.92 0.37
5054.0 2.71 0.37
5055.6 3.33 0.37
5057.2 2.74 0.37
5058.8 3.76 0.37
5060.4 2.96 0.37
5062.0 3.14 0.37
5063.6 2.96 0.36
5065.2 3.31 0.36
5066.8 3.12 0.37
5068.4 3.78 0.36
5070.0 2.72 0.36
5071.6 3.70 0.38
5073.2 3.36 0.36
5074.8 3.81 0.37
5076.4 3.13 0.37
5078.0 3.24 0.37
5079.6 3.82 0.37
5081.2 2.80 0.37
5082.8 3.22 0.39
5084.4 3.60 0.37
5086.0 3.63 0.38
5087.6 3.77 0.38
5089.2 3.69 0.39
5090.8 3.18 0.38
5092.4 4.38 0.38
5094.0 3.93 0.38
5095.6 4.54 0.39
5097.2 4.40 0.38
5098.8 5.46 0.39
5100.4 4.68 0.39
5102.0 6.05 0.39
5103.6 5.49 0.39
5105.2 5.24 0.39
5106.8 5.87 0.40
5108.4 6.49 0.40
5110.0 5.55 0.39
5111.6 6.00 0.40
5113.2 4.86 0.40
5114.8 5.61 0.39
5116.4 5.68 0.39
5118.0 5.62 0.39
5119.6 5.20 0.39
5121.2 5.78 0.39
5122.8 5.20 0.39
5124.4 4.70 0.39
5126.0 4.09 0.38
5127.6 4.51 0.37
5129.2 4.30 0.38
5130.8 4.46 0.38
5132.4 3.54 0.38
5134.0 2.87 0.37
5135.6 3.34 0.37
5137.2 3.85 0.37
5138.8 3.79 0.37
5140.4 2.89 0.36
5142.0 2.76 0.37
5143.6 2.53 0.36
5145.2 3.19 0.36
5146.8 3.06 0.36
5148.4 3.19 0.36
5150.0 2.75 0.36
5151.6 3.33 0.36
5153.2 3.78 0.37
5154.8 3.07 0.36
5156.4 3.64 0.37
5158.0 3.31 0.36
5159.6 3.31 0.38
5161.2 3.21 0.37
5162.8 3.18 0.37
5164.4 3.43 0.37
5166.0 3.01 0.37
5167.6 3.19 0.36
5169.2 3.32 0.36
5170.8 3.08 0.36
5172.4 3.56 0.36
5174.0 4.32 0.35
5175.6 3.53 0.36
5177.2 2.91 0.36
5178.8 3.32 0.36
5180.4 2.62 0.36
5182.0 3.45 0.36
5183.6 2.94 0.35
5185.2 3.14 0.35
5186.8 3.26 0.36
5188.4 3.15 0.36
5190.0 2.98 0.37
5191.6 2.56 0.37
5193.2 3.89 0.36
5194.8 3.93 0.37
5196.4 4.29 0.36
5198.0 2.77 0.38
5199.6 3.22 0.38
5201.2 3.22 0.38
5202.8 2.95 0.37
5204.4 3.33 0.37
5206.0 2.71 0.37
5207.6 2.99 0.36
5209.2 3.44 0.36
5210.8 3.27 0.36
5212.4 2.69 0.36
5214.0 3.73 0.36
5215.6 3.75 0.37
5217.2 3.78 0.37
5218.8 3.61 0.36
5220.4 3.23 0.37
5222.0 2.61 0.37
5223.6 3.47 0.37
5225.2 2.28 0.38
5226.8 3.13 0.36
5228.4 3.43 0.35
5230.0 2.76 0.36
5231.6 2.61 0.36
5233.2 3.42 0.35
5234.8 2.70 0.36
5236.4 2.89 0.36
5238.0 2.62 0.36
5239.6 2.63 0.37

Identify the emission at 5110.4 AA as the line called Mg II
